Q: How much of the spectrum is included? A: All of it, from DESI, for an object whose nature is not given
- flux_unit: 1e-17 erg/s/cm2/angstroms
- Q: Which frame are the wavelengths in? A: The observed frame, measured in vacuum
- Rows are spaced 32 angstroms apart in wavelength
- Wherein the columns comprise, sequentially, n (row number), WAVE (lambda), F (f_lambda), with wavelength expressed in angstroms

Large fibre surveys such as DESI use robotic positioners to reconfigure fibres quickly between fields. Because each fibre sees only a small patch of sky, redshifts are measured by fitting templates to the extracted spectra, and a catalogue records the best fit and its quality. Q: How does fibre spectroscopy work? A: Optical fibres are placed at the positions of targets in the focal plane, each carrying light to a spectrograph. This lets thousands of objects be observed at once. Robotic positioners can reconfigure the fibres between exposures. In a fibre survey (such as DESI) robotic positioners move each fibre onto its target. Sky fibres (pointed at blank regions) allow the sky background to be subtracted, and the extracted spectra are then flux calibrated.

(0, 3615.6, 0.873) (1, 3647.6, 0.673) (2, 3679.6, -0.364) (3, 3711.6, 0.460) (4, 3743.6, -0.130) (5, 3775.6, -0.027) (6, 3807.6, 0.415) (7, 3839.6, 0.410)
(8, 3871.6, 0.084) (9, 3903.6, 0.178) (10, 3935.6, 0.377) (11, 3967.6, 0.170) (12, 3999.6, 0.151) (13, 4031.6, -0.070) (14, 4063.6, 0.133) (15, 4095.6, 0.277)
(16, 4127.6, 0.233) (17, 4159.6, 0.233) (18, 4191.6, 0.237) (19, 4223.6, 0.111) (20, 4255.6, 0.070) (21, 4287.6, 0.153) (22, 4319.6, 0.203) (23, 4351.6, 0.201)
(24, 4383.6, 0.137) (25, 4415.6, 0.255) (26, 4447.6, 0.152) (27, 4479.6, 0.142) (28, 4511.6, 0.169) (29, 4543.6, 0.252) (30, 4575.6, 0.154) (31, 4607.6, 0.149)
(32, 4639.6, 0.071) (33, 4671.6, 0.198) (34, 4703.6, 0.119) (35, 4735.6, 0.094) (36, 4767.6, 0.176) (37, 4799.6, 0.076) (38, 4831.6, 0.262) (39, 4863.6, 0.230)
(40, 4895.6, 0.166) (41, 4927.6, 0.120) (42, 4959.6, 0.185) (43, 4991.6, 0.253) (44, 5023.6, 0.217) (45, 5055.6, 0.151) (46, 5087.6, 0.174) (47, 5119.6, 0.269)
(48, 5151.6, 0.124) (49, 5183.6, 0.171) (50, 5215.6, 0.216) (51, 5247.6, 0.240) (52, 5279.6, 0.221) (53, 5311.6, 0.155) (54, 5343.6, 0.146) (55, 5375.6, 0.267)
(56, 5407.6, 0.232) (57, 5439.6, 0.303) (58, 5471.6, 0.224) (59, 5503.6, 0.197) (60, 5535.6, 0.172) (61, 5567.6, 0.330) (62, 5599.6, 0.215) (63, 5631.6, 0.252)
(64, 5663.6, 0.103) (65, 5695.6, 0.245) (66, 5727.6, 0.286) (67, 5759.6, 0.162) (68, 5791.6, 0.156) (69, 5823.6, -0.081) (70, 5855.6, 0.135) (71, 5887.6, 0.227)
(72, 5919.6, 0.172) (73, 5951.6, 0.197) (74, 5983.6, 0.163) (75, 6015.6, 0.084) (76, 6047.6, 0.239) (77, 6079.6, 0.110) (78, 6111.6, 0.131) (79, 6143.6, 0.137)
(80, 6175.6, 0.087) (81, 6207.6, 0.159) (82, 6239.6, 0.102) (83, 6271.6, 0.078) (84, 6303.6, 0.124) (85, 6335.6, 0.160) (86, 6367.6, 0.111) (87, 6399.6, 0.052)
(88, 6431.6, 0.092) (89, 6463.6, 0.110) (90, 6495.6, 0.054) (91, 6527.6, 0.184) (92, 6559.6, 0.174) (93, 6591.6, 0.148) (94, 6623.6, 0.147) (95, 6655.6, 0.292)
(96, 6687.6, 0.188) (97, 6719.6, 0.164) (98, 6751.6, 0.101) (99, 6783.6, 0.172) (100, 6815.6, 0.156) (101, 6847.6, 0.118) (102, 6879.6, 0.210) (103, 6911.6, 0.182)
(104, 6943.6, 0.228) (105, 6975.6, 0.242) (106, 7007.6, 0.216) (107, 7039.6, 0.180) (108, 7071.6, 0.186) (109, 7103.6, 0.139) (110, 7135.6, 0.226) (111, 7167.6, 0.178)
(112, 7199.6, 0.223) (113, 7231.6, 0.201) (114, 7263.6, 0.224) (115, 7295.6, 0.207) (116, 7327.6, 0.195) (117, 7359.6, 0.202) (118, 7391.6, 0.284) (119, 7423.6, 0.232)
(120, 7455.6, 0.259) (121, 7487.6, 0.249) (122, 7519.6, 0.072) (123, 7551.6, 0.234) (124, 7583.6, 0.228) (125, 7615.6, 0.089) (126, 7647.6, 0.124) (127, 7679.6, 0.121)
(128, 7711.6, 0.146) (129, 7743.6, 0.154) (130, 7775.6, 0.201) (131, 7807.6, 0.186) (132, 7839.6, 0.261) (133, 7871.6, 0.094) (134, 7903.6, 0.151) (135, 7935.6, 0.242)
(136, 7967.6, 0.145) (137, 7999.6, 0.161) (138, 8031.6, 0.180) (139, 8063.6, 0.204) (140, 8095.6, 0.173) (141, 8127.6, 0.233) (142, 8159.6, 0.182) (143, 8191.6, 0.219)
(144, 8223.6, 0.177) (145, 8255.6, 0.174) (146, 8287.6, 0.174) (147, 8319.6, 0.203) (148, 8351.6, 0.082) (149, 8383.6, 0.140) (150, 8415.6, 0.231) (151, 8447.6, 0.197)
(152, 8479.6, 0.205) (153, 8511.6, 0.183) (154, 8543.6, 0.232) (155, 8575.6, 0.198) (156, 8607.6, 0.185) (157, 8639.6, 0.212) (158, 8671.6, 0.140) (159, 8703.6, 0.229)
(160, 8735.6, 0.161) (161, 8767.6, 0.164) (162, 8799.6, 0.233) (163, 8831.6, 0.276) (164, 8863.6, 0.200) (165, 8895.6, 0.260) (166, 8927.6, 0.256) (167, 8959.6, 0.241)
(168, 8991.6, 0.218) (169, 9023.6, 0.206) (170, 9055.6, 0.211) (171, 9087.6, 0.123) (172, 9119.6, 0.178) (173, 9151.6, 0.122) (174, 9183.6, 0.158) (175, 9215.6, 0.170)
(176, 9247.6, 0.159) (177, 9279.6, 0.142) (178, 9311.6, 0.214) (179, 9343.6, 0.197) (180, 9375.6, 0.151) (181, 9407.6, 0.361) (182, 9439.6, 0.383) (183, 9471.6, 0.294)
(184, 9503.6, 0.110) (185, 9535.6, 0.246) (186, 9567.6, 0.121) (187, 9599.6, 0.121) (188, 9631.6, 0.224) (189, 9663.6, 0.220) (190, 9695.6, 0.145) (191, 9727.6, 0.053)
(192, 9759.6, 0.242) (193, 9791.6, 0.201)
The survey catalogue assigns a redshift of 0.789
